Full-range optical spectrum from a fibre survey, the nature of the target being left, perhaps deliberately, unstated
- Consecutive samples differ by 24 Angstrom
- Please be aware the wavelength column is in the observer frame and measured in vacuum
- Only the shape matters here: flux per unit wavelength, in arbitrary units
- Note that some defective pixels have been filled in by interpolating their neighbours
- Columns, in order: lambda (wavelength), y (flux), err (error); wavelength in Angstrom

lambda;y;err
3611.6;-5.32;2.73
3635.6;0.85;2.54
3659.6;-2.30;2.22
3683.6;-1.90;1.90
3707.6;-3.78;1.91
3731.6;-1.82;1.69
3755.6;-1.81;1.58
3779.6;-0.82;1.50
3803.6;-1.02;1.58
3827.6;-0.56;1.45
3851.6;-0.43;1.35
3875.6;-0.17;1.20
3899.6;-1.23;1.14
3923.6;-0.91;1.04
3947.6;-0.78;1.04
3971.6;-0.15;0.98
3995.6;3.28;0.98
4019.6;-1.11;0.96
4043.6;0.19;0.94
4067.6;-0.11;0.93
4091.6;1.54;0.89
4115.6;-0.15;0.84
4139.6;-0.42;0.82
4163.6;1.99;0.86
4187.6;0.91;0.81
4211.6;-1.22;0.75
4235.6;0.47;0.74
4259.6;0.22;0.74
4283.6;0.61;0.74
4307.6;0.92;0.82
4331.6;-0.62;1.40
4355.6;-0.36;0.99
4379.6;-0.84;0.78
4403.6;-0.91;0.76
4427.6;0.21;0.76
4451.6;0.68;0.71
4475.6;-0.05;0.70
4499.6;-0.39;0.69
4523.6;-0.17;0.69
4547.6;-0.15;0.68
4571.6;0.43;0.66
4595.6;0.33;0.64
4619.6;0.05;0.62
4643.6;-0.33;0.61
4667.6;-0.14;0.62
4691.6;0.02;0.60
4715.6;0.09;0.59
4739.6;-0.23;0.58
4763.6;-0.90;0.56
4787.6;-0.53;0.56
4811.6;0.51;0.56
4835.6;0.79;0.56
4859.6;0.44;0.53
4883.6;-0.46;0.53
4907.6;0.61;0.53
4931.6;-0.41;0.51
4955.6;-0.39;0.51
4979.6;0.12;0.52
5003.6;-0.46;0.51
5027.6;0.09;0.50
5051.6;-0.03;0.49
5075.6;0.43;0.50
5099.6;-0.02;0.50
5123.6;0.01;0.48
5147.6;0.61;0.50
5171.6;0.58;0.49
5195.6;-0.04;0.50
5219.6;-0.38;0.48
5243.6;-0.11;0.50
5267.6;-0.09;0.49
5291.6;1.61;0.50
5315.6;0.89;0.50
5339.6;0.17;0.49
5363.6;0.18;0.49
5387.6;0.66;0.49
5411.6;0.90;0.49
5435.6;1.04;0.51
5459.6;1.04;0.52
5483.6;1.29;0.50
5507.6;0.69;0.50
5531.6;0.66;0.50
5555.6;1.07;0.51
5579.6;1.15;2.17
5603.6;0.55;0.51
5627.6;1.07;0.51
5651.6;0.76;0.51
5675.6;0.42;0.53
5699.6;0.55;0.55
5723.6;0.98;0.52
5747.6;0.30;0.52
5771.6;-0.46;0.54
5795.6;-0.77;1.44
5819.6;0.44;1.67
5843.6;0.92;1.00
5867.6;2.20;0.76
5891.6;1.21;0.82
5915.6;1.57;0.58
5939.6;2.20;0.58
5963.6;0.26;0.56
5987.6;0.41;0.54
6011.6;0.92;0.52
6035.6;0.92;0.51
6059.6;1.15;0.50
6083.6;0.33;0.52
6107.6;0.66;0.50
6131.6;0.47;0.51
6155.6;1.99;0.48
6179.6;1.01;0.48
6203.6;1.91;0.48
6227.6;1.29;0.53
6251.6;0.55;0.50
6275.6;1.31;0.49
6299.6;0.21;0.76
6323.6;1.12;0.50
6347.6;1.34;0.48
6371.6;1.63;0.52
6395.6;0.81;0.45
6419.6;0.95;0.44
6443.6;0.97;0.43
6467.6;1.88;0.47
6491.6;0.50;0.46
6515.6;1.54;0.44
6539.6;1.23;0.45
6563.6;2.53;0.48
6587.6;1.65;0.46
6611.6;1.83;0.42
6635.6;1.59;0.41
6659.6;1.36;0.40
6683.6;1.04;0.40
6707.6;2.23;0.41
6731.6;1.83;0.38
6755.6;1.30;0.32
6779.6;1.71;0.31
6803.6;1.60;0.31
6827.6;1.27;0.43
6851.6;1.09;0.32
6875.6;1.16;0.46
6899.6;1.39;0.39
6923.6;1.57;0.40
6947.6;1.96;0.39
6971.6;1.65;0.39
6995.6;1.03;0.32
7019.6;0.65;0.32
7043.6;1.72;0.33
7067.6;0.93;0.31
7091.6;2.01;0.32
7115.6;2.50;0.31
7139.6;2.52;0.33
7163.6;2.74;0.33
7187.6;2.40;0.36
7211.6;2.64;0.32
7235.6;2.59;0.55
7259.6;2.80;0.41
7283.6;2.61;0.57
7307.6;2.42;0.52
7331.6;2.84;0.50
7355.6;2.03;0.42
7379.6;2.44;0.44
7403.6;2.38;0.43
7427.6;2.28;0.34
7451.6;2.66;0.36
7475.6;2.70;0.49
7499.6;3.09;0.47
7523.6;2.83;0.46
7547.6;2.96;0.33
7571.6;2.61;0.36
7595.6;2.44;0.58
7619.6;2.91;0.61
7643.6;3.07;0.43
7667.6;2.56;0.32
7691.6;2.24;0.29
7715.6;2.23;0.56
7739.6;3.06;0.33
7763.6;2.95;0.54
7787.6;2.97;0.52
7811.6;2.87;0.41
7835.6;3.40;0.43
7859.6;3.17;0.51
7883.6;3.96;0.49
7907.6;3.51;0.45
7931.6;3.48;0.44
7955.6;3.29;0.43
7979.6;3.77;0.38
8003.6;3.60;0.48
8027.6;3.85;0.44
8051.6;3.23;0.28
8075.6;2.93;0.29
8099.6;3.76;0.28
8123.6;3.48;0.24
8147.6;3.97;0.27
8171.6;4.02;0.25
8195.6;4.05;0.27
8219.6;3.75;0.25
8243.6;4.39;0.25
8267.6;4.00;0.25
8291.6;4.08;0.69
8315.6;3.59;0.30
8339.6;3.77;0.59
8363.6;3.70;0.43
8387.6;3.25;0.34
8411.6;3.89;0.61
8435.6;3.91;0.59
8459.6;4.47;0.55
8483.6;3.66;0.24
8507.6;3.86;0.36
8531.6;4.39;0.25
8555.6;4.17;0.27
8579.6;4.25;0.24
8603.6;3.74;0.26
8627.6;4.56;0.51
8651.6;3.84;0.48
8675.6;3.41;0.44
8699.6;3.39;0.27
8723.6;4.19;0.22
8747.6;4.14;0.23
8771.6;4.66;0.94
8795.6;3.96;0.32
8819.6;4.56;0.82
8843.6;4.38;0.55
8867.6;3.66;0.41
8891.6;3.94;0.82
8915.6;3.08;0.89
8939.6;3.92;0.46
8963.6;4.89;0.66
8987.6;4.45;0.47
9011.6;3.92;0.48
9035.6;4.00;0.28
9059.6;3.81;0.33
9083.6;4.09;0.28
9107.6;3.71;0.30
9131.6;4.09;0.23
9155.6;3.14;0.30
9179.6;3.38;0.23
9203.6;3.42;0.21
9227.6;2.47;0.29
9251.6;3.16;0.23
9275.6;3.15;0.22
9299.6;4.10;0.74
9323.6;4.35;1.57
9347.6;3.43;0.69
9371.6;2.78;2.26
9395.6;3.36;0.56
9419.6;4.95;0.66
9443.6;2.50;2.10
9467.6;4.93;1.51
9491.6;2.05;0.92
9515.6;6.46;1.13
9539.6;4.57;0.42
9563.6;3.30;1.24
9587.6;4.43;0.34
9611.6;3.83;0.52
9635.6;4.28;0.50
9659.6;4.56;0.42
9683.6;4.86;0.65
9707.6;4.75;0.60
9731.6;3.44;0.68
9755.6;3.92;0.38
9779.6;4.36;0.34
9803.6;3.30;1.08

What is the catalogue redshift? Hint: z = 0.78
